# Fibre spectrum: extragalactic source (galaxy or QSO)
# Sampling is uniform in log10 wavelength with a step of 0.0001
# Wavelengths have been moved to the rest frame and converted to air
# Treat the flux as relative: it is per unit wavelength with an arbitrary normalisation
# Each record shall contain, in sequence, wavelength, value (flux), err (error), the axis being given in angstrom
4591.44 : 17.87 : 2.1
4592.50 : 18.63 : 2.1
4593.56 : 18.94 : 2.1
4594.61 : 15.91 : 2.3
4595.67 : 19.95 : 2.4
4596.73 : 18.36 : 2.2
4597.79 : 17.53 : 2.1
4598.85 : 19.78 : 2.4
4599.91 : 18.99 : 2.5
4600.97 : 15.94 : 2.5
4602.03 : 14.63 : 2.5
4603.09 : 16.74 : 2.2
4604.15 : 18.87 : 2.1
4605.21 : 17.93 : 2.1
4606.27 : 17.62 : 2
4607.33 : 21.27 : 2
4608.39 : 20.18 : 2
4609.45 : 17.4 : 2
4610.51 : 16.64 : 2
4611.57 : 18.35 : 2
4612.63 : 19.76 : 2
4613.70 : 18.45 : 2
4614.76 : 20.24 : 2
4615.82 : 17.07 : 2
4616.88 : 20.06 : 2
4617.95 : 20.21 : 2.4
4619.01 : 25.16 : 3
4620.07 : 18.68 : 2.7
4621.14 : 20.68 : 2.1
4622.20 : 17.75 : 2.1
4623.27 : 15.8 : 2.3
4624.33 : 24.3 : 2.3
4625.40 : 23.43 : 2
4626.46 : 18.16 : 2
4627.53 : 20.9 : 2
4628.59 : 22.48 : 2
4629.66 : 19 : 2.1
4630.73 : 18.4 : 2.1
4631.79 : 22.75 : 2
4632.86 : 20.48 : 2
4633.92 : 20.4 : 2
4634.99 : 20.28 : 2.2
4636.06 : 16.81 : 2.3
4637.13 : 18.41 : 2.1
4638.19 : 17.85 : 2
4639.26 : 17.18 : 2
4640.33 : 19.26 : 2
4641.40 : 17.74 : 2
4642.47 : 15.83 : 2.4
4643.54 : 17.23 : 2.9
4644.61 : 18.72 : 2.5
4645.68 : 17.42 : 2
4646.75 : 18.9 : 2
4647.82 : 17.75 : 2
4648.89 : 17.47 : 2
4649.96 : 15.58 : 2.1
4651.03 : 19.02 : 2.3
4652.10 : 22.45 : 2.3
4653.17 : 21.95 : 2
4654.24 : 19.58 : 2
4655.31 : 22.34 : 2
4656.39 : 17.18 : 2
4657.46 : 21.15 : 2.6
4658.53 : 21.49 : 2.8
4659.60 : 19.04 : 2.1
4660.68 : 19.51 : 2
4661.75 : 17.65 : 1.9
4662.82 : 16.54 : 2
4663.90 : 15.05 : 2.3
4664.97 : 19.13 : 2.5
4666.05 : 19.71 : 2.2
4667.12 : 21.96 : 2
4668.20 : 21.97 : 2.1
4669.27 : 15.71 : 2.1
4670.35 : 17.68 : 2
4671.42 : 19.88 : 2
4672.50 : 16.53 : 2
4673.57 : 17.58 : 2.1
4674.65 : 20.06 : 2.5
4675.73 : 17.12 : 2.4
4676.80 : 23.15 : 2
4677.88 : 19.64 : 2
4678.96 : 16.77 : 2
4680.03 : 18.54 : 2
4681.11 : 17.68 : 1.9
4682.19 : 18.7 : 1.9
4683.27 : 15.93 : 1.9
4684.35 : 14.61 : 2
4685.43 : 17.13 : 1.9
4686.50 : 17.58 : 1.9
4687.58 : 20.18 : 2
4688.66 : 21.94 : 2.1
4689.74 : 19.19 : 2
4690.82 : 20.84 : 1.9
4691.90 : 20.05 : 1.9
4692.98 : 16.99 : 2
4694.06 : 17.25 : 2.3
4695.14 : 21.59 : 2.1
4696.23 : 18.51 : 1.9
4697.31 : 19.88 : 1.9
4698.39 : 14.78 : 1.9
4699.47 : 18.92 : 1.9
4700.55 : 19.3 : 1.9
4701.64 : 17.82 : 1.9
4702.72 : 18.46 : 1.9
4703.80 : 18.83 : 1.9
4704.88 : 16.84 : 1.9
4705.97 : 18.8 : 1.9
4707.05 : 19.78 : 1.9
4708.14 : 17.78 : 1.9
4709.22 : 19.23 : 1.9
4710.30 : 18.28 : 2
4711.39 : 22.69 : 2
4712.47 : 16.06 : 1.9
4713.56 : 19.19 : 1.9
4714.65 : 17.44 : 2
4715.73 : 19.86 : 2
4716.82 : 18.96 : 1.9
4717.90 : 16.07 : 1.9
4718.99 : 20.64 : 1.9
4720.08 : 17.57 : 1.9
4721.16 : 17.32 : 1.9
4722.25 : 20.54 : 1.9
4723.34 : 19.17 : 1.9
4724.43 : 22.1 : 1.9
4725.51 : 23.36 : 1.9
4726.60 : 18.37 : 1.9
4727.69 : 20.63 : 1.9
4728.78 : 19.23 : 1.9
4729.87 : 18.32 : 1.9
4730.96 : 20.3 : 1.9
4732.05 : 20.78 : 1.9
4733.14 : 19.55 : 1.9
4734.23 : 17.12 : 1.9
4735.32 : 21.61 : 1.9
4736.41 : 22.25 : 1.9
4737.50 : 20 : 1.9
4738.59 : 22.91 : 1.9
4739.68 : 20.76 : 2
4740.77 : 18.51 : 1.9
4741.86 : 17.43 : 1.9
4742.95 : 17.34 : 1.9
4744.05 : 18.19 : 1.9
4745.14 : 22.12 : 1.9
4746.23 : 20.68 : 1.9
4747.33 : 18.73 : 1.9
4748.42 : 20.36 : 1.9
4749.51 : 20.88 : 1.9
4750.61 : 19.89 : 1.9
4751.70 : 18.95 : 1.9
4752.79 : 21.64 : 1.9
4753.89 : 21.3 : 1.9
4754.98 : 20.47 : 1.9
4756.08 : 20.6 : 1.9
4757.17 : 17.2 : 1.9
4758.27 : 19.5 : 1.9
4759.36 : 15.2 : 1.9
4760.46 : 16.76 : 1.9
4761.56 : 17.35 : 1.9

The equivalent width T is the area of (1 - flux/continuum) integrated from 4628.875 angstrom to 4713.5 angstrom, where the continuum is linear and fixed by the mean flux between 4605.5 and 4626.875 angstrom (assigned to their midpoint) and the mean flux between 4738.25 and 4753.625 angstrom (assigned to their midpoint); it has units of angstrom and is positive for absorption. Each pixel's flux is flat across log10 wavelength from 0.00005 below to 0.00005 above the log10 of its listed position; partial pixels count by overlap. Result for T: 4.0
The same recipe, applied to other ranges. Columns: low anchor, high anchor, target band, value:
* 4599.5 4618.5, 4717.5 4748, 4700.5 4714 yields 0.5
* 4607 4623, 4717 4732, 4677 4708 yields 1.6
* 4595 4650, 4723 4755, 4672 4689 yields 1.1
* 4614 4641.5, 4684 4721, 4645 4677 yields 0.5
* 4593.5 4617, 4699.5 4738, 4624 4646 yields -1.0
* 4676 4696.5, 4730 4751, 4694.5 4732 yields 0.6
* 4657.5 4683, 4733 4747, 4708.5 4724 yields 0.6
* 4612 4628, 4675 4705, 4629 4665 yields 1.2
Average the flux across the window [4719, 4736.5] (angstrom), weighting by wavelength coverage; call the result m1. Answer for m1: 19.8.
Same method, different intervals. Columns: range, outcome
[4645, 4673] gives 18.9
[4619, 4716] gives 18.9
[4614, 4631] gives 20.1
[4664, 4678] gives 19.1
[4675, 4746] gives 19.1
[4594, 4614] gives 18.1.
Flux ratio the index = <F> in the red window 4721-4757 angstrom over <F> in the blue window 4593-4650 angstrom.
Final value 1.06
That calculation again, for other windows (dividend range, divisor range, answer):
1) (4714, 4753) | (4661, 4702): 1.06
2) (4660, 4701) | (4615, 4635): 0.91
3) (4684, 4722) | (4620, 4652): 0.98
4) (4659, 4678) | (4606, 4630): 0.95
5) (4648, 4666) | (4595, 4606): 1.07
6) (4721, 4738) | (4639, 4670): 1.07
